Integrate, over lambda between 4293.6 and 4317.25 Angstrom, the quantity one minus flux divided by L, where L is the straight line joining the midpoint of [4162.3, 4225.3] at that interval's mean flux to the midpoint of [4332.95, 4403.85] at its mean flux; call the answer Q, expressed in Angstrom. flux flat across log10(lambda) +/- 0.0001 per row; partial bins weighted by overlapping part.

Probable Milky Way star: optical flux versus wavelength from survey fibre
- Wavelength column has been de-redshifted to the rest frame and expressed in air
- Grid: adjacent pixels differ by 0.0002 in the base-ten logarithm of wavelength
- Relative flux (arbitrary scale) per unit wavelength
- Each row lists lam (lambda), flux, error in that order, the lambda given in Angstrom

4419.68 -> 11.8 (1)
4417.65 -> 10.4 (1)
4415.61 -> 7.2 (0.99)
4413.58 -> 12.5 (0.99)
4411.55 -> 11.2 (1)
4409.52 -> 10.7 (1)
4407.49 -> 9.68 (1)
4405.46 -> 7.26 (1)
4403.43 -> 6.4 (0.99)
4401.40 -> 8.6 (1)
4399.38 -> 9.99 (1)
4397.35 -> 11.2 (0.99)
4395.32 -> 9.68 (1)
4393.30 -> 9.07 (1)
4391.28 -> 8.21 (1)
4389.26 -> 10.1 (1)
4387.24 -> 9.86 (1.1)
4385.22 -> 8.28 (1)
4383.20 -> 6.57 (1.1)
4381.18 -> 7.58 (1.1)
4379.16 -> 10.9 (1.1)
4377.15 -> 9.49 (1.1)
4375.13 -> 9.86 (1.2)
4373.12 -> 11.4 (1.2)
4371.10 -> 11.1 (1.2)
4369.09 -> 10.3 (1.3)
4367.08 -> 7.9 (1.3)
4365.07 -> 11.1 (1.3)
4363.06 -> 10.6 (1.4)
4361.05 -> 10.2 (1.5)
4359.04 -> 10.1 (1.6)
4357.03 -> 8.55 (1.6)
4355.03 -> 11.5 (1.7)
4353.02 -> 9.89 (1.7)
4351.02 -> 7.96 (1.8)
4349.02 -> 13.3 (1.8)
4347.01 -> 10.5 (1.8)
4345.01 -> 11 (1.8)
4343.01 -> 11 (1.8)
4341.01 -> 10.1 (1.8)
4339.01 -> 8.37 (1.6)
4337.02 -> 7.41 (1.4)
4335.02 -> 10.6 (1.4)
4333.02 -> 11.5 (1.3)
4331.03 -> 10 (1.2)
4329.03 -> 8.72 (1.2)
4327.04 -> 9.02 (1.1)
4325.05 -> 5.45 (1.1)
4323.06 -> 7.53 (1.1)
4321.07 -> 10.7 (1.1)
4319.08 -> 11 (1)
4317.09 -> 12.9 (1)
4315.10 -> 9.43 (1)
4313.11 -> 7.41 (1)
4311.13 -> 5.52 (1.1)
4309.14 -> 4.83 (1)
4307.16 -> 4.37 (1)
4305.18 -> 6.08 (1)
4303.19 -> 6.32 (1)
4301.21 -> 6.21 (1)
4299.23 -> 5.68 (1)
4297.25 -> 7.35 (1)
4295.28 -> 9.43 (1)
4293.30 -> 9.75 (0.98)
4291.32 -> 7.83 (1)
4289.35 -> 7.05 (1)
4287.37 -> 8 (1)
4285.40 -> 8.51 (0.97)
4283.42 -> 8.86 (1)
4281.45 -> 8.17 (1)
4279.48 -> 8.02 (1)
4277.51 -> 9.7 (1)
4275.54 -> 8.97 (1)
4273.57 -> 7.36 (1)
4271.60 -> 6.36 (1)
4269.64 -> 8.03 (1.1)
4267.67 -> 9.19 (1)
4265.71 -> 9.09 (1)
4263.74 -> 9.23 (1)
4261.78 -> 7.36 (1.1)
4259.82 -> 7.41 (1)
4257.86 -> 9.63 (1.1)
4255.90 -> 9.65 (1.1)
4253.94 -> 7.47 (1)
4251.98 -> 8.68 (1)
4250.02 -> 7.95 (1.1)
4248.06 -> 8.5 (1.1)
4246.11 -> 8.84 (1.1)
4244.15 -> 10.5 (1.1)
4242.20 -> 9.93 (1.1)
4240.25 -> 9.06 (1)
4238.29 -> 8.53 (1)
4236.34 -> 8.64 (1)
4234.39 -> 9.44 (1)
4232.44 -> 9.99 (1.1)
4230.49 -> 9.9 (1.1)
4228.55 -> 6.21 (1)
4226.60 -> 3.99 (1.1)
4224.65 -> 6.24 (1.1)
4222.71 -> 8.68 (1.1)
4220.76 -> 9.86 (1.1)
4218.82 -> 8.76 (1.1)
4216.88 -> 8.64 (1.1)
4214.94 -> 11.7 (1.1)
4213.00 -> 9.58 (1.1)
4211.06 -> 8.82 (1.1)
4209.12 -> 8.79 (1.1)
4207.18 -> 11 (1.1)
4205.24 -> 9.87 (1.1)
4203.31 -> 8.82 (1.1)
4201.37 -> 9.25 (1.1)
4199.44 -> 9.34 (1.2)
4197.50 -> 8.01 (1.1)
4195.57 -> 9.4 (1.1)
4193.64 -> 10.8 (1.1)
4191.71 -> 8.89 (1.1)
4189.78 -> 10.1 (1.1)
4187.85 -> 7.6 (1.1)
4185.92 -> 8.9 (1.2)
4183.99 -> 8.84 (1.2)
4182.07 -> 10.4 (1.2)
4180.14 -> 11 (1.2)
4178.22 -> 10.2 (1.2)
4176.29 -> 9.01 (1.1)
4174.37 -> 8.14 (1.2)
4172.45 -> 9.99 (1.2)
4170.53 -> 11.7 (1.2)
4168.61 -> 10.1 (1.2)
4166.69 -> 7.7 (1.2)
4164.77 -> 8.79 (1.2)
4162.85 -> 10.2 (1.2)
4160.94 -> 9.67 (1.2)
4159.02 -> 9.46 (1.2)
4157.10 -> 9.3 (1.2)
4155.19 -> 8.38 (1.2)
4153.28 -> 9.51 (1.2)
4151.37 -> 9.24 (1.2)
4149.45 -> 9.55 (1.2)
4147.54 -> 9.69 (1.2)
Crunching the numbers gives 6.4 Angstrom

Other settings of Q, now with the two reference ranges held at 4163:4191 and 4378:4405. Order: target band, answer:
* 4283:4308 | 5.05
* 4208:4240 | 2.48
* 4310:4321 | -0.24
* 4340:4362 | -3.27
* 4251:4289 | 3.52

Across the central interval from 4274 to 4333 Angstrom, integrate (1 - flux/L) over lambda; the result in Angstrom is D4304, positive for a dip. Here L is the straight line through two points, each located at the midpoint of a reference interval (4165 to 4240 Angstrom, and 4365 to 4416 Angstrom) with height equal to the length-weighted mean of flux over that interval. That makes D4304 7.8 Angstrom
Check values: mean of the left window 9.12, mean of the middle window 8.08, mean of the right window 9.46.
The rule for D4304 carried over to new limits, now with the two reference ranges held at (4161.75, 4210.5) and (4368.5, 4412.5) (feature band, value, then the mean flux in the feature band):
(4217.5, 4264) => 4.65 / 8.51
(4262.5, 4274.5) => 1.59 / 8.2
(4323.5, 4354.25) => -0.66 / 9.63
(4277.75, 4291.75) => 1.90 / 8.16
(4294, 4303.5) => 2.33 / 7.13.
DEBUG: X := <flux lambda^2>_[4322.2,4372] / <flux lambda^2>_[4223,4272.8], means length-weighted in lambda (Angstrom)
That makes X 1.22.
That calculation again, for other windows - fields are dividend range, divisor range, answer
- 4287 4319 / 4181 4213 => 0.84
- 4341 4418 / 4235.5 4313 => 1.28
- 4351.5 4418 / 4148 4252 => 1.14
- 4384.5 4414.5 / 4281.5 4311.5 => 1.40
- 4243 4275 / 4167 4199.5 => 0.92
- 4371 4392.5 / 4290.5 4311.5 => 1.45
